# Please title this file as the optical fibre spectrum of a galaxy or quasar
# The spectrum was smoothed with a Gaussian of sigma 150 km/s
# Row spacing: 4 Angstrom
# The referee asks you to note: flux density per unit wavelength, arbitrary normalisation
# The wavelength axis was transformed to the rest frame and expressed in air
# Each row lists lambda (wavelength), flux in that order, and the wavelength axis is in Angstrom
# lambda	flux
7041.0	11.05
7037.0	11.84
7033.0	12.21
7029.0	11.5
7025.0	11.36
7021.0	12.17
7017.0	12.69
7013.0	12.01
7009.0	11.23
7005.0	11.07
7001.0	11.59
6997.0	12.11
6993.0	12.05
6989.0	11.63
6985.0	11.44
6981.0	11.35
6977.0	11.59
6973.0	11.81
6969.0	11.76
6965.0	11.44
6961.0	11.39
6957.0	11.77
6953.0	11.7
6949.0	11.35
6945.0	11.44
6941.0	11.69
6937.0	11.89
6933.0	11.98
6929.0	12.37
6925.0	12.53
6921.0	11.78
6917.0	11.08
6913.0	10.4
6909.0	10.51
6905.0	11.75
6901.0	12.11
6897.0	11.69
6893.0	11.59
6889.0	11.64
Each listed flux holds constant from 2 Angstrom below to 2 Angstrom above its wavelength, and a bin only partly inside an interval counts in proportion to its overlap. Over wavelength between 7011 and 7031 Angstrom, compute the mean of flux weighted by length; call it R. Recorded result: 11.9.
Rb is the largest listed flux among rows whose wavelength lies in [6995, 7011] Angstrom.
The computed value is 12.11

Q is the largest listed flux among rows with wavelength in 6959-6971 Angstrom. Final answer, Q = 11.76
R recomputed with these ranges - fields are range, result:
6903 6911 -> 11.1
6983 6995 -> 11.7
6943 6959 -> 11.6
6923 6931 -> 12.4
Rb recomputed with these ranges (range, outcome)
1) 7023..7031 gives 11.5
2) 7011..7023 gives 12.69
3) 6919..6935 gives 12.53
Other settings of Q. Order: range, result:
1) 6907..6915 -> 10.51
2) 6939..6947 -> 11.69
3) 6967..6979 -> 11.81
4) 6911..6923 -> 11.78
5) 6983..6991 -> 11.63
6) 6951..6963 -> 11.77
